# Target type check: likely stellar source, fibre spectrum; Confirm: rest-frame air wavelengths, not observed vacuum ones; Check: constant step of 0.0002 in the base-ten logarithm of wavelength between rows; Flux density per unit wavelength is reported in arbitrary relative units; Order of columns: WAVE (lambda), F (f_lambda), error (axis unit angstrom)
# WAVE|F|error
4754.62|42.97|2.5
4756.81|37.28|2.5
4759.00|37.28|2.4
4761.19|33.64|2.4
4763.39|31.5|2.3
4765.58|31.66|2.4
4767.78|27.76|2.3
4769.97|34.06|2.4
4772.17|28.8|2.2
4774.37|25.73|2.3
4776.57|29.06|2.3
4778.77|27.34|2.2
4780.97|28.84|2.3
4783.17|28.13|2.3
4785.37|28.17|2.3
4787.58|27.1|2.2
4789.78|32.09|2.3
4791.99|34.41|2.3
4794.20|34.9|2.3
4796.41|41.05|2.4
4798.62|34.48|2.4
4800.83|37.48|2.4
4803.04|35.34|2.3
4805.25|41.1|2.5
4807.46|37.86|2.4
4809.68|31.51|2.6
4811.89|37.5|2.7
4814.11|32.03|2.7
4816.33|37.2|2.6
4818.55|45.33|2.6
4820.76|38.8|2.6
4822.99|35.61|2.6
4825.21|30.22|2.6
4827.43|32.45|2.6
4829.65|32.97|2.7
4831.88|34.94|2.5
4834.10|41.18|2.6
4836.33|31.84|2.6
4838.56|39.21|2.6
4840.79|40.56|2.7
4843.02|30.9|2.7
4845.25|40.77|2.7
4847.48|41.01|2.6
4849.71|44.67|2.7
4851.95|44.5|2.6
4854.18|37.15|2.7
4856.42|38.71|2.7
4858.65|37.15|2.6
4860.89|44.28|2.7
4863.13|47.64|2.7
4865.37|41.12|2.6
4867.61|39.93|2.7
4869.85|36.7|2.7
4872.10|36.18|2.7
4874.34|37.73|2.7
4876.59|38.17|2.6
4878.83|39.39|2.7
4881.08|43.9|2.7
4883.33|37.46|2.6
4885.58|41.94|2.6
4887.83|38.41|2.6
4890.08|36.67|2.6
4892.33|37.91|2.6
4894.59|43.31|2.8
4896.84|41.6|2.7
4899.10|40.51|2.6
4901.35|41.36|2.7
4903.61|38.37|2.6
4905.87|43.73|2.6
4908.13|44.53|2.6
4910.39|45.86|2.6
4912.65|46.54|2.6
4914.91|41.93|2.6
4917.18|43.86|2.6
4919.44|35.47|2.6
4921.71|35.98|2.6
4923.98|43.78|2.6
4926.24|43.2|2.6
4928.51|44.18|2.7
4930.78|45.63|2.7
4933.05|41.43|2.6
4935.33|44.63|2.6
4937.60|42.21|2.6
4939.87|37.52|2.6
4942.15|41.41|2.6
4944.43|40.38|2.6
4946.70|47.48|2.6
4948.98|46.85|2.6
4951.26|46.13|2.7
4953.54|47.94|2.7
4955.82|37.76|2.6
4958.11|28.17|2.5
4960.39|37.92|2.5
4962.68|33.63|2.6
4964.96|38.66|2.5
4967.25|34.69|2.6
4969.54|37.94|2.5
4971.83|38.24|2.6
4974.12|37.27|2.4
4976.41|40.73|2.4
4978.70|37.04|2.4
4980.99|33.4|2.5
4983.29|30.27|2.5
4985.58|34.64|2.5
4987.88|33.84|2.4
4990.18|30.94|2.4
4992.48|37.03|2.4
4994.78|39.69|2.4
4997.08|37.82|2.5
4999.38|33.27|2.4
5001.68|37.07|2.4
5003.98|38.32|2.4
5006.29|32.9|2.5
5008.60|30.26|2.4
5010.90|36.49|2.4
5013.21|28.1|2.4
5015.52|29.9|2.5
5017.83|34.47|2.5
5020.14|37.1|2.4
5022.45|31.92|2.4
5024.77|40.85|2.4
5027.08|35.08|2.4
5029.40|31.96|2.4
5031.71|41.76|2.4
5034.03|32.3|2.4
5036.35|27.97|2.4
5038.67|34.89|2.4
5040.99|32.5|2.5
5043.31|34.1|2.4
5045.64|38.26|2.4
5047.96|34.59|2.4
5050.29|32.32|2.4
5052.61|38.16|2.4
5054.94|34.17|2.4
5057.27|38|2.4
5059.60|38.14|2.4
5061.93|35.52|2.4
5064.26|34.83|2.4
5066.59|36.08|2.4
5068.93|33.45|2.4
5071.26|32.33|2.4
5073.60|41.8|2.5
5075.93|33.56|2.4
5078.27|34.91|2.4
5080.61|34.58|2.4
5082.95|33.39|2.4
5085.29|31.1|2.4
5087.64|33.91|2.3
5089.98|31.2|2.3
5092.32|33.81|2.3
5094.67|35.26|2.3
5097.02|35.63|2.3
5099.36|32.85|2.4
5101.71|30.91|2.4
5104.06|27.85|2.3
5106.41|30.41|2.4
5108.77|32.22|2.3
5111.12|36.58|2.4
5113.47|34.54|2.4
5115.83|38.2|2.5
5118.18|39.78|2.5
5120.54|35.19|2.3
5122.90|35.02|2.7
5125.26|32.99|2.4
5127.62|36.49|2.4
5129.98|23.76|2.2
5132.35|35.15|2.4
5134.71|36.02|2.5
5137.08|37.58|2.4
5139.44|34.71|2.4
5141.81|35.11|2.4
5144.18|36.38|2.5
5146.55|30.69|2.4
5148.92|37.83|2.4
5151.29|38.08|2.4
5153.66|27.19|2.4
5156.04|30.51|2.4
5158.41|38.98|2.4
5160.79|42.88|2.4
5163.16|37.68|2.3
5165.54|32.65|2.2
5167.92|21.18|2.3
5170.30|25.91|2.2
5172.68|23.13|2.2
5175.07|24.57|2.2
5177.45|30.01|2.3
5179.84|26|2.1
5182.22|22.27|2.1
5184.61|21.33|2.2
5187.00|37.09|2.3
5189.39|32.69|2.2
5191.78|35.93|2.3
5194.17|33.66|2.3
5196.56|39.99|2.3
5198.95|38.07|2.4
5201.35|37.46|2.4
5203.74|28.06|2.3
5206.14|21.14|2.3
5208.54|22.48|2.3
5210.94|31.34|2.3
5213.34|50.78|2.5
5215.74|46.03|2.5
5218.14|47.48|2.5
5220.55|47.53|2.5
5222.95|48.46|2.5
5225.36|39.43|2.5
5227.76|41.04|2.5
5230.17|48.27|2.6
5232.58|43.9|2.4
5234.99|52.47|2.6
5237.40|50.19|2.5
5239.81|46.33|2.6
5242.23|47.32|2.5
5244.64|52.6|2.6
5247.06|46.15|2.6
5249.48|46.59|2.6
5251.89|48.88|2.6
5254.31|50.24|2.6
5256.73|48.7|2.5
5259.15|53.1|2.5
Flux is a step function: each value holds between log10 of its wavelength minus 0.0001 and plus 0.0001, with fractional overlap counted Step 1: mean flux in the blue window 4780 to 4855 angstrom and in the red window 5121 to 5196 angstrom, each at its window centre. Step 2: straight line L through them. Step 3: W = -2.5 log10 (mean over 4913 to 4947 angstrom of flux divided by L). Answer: -0.21 mag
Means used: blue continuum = 35.9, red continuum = 32.1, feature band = 41.9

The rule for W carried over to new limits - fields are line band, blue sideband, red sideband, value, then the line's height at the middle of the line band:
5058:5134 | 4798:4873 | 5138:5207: -0.030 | 33.2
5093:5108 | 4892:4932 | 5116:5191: 0.075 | 34.5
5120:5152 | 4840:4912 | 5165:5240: 0.065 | 36.7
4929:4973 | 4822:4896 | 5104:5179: -0.102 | 36.9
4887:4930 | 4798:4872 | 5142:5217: -0.132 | 36.8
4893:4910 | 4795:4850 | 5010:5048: -0.170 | 35.9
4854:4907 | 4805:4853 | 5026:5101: -0.094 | 36.7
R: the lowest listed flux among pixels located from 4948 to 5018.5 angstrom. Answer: 28.1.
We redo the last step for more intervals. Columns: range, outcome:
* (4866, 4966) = 28.17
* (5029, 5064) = 27.97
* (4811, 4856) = 30.22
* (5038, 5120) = 27.85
